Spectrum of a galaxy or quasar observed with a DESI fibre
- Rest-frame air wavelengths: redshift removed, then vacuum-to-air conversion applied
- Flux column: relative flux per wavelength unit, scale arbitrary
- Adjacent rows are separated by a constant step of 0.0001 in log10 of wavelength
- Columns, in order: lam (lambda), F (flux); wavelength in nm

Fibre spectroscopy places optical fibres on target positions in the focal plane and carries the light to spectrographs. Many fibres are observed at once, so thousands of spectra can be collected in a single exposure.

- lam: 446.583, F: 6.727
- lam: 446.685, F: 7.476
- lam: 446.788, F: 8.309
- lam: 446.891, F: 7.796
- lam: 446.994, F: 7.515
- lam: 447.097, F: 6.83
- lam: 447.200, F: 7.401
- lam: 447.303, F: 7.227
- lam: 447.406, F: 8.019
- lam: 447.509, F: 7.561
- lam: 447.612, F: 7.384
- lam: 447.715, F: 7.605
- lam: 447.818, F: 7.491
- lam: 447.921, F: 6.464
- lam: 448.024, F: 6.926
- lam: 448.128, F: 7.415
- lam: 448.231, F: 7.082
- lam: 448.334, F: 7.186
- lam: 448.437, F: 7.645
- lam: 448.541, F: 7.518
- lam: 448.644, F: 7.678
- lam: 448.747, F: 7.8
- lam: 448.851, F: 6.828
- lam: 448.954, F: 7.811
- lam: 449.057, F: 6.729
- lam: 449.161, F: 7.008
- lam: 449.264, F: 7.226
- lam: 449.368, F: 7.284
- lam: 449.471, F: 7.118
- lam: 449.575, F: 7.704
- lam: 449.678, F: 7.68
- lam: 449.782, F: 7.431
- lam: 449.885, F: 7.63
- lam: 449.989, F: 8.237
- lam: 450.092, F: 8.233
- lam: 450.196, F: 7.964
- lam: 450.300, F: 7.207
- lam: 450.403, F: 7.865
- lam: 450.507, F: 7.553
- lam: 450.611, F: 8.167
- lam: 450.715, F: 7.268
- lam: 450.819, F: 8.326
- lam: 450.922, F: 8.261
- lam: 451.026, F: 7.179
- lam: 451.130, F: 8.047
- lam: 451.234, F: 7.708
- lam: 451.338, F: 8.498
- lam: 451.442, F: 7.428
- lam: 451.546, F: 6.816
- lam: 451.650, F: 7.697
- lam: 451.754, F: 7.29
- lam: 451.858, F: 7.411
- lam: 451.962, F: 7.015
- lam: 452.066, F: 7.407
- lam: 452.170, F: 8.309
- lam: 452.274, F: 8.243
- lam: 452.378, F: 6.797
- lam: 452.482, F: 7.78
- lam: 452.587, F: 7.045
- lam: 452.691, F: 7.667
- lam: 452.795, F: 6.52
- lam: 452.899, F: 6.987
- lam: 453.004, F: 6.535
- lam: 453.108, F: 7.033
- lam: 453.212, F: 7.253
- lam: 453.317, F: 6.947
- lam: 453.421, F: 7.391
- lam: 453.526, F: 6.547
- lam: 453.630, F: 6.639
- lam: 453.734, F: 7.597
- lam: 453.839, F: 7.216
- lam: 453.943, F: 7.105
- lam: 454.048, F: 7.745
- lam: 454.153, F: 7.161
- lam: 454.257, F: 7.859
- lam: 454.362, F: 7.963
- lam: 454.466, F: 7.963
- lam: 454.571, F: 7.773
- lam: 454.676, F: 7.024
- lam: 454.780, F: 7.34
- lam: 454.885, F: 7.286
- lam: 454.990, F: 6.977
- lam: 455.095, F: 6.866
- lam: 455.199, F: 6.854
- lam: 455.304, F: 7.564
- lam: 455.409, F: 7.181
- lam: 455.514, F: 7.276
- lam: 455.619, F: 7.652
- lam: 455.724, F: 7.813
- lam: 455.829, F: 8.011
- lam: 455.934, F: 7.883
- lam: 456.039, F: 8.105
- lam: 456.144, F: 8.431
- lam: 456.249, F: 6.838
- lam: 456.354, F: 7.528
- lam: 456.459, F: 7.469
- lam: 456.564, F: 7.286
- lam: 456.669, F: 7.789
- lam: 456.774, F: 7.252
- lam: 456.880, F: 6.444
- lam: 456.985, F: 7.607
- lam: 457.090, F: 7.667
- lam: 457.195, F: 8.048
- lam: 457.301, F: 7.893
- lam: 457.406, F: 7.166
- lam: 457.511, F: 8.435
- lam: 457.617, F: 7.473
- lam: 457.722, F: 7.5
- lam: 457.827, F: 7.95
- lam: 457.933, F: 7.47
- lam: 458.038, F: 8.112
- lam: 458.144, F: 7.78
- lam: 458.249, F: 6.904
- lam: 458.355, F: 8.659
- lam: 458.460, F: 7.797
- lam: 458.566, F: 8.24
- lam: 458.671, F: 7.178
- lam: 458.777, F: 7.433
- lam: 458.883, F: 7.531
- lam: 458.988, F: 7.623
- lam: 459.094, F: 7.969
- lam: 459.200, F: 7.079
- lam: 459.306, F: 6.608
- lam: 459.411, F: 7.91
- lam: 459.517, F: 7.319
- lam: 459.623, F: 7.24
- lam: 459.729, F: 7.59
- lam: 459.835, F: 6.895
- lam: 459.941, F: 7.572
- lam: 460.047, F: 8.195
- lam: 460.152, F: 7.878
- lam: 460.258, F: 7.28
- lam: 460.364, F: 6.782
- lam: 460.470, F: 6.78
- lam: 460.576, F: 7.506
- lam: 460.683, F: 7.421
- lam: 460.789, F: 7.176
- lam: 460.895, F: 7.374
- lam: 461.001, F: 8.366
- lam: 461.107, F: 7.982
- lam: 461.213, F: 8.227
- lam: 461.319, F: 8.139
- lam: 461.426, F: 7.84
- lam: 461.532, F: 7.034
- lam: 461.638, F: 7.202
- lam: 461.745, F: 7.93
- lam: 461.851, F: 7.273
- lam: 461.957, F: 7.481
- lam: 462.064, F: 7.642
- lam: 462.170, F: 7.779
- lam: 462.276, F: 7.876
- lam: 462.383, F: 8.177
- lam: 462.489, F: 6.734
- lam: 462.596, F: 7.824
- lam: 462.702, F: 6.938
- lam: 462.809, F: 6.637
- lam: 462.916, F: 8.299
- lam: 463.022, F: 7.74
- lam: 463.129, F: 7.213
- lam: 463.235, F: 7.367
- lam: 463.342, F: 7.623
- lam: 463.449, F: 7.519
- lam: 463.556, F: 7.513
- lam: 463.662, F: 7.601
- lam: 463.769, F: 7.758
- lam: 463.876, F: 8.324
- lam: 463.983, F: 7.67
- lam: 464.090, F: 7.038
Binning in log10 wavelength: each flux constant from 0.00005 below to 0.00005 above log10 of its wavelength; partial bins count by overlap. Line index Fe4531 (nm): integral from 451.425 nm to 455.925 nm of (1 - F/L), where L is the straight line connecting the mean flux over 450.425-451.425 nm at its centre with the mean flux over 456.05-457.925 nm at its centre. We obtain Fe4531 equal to 0.24 nm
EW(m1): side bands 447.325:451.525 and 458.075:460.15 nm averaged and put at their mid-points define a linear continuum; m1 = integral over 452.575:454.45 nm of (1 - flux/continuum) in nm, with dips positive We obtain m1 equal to 0.09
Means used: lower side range 7.55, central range 7.2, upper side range 7.57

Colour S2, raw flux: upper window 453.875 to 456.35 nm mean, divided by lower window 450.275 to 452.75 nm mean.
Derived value 1.0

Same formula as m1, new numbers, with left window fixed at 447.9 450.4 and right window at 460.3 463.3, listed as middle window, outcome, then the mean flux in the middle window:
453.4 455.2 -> 0.039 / 7.31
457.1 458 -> -0.030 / 7.75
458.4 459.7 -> 0.000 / 7.5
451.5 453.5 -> 0.052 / 7.26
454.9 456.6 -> 0.000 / 7.48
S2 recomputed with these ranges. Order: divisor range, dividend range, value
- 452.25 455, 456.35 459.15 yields 1.05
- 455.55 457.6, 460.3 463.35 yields 0.99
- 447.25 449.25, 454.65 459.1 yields 1.03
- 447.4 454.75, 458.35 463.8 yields 1.01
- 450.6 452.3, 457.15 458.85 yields 1.01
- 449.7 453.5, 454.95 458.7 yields 1.01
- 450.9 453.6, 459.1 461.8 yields 1.02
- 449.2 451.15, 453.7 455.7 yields 0.96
